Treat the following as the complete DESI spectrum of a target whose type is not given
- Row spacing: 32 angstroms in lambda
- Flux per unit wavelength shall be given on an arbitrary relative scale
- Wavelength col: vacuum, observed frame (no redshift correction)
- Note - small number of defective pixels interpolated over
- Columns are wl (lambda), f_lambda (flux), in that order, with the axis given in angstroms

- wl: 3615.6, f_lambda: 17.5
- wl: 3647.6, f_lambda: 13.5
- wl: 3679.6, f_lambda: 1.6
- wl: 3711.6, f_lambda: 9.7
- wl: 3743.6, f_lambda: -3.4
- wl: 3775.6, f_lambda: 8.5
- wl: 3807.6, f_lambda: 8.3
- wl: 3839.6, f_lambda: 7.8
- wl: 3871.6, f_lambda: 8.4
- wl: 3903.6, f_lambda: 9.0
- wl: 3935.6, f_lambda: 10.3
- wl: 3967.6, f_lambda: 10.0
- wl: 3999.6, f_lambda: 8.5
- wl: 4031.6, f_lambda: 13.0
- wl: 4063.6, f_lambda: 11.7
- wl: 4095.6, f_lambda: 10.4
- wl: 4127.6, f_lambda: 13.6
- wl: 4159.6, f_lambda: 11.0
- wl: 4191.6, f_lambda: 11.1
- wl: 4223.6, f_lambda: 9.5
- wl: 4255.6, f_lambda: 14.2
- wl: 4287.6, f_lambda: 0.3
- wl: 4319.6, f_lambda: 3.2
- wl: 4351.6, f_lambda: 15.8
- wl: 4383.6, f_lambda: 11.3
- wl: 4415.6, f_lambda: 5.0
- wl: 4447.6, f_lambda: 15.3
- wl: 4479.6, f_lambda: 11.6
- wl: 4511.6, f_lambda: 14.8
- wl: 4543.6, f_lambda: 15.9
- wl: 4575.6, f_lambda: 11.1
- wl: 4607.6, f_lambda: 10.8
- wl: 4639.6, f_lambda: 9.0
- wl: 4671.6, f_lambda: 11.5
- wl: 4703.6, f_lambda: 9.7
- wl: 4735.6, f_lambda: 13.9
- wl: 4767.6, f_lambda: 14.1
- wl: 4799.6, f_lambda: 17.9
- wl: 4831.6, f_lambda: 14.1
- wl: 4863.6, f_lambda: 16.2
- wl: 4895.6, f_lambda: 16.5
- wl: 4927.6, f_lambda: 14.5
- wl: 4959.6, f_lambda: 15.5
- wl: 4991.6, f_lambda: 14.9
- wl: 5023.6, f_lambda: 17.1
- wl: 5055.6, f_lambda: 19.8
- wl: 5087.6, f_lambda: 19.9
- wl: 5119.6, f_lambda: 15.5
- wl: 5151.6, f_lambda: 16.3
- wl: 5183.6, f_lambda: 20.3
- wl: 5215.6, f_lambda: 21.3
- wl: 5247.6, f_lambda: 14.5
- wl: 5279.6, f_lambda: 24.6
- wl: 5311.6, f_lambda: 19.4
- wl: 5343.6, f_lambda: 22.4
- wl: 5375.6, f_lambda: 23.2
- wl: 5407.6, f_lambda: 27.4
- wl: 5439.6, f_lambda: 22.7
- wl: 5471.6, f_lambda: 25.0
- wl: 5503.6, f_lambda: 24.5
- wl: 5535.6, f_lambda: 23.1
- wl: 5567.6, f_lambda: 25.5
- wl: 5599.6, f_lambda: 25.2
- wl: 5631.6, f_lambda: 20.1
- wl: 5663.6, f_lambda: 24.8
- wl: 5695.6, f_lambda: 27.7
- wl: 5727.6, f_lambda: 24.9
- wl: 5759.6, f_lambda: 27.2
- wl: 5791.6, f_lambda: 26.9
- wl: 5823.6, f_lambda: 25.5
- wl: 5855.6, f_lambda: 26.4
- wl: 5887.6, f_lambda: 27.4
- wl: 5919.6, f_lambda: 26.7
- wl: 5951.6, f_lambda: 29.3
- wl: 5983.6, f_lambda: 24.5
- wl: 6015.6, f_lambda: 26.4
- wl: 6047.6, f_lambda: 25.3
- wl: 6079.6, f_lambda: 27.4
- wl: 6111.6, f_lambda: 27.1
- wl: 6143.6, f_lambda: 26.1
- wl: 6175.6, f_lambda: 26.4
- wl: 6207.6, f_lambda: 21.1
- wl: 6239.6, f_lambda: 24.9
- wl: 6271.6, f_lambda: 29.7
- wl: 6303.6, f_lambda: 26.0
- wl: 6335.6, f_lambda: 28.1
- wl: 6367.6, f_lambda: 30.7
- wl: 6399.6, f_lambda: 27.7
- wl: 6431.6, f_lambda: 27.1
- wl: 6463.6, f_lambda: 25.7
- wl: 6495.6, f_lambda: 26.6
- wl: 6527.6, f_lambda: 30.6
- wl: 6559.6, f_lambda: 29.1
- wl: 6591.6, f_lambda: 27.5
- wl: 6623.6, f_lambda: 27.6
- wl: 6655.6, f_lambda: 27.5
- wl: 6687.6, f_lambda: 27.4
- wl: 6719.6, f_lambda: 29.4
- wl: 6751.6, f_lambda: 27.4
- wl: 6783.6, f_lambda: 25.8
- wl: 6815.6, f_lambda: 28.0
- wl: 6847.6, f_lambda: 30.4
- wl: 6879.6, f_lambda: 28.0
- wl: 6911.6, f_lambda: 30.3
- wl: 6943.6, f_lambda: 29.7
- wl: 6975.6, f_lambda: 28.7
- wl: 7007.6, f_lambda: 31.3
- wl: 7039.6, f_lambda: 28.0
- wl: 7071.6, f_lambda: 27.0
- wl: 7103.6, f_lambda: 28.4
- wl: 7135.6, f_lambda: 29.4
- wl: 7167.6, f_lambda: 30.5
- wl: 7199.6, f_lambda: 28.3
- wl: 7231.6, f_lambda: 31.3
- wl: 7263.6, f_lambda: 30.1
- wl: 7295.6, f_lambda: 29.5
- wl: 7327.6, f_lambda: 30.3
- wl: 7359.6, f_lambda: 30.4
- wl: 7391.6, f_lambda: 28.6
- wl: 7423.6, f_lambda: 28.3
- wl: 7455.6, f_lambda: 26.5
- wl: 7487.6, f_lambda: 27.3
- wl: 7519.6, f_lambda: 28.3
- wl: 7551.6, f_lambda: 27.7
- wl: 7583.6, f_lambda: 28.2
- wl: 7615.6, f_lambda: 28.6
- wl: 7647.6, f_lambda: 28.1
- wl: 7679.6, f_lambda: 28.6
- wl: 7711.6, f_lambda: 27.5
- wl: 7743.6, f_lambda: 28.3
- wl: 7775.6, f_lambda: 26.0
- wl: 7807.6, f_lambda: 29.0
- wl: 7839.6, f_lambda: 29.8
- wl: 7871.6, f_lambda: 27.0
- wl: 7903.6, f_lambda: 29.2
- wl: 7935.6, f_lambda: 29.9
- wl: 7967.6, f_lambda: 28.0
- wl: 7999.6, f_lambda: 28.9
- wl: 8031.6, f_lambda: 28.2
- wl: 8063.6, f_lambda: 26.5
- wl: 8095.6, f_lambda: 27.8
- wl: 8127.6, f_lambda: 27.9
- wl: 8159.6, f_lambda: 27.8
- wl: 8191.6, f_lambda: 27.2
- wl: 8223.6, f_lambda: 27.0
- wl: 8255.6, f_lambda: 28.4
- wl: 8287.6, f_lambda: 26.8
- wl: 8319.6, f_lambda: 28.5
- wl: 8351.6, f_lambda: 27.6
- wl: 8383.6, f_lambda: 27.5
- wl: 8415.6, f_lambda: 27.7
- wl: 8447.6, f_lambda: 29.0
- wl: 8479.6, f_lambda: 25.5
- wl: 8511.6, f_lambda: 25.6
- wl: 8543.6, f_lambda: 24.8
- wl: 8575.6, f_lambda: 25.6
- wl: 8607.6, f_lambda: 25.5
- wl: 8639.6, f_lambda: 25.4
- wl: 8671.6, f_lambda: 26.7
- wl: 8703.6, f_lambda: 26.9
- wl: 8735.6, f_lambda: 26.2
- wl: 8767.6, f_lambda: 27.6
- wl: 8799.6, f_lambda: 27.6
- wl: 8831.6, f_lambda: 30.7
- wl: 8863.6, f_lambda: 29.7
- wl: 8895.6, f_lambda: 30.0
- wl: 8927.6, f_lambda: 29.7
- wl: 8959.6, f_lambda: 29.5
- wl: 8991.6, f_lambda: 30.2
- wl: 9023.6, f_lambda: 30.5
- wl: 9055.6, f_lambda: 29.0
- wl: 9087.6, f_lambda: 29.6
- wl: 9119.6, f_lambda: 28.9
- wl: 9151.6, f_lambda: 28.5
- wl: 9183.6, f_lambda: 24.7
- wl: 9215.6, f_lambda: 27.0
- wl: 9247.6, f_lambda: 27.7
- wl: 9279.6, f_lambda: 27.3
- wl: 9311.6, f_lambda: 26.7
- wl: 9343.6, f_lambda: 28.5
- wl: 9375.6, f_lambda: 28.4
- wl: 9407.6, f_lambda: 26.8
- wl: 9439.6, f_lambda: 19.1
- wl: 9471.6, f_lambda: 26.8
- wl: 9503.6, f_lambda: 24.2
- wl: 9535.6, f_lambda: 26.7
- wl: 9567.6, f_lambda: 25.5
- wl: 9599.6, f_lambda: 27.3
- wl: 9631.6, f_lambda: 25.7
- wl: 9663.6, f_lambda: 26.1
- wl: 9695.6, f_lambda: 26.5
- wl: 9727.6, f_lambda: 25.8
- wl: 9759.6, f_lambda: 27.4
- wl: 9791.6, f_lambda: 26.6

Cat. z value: 0.198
